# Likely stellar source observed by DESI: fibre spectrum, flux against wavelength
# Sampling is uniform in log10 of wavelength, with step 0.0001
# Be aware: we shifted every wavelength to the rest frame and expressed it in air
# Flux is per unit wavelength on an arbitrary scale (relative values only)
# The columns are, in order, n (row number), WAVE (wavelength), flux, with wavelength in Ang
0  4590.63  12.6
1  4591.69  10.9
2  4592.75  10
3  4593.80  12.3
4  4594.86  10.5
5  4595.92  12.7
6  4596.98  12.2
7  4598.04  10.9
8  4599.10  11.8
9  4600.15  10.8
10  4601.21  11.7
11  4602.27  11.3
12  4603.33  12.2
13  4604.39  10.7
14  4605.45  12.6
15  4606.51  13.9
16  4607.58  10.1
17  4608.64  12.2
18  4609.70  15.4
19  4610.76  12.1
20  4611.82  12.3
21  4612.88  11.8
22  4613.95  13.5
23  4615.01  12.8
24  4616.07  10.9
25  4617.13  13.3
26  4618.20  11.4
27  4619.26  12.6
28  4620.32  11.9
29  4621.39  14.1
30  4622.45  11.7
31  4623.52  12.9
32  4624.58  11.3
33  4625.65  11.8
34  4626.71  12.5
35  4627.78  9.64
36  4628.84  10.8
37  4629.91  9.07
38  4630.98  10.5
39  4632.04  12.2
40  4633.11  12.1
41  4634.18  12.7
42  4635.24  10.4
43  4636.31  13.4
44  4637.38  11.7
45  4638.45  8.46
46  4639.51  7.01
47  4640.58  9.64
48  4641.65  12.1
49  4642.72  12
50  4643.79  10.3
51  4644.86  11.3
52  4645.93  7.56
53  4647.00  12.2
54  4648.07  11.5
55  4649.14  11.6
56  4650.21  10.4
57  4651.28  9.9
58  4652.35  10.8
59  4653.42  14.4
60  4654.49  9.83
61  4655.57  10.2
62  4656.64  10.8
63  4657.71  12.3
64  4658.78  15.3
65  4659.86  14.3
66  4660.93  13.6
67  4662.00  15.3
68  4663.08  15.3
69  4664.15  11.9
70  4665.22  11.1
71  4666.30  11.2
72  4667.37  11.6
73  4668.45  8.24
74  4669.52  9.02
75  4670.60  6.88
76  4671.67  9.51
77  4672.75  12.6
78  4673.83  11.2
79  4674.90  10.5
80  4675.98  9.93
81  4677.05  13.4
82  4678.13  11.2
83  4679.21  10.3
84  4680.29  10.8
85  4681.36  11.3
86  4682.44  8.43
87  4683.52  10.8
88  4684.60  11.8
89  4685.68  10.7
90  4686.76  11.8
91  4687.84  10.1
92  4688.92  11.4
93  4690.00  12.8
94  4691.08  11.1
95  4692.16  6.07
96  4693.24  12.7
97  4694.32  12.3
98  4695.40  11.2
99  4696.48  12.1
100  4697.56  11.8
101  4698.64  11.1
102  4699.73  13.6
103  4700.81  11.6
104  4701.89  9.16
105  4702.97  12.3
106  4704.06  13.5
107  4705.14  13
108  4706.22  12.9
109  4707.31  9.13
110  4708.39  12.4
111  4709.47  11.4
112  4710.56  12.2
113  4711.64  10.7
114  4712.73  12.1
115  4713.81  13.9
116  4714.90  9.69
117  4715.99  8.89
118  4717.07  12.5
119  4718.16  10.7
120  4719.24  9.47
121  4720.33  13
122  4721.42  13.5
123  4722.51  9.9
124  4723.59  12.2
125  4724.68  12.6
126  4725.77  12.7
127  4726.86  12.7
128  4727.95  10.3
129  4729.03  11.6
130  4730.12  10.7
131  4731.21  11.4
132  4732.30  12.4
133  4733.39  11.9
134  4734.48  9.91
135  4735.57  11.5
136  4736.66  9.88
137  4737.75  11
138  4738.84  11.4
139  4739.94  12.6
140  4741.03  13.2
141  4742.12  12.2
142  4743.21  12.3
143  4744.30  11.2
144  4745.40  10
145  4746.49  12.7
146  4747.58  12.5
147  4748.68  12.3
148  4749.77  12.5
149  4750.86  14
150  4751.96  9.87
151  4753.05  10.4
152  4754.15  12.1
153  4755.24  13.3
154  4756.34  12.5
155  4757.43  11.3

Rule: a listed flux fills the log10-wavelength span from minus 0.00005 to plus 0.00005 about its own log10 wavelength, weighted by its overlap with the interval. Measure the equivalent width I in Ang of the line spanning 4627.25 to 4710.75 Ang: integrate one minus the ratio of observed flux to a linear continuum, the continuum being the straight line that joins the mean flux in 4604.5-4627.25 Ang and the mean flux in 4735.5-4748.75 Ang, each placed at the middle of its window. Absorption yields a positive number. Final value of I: 6.1 Ang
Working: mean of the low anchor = 12.4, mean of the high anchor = 11.7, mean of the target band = 11.2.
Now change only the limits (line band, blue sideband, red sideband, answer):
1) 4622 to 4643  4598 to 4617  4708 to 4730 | 1.6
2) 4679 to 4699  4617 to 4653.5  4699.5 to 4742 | 0.8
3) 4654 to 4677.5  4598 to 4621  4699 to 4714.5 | 1.0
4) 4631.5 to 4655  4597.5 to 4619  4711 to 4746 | 1.9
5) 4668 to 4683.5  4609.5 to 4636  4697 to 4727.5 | 2.0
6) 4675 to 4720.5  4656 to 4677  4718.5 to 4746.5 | 1.3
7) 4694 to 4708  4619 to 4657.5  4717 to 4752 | -0.4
